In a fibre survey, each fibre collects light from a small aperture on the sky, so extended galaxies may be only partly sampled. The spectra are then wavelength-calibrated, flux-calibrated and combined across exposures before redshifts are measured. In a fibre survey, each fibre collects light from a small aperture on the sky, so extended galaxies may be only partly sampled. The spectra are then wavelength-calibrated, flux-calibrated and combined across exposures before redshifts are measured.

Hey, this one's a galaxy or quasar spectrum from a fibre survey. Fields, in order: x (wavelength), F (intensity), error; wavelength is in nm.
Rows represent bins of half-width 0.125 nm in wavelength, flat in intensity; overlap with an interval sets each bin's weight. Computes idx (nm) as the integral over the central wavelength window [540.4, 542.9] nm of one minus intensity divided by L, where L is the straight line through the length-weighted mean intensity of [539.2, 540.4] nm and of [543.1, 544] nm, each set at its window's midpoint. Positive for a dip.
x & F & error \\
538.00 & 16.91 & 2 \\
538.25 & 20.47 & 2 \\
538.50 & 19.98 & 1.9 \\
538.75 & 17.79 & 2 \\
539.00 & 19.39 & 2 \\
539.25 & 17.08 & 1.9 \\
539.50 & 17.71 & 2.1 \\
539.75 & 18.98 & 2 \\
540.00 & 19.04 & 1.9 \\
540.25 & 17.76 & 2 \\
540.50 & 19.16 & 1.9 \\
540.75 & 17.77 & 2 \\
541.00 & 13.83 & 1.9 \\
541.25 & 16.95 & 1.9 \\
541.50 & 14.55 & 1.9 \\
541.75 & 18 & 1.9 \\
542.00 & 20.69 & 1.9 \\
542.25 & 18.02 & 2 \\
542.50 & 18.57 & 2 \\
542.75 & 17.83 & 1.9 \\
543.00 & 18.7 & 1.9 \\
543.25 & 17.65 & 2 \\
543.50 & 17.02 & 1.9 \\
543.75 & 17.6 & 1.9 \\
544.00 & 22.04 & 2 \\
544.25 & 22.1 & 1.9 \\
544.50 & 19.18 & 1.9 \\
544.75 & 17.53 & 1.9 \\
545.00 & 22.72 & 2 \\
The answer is 0.09 nm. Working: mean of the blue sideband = 18.2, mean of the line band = 17.5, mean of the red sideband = 18.1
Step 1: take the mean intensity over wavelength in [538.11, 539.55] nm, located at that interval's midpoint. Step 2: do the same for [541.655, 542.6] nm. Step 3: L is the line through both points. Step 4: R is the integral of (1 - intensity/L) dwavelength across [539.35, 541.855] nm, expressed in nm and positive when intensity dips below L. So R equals 0.19 nm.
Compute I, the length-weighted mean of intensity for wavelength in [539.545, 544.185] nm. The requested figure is 18.1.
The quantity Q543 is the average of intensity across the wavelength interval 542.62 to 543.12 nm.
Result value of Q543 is 18.3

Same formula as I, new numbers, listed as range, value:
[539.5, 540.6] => 18.6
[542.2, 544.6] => 18.9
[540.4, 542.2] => 17.3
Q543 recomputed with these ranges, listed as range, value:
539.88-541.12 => 17.5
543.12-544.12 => 18.6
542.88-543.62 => 17.8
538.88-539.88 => 18.3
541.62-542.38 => 18.9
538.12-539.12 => 19.4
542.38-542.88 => 18.2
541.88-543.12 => 18.8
